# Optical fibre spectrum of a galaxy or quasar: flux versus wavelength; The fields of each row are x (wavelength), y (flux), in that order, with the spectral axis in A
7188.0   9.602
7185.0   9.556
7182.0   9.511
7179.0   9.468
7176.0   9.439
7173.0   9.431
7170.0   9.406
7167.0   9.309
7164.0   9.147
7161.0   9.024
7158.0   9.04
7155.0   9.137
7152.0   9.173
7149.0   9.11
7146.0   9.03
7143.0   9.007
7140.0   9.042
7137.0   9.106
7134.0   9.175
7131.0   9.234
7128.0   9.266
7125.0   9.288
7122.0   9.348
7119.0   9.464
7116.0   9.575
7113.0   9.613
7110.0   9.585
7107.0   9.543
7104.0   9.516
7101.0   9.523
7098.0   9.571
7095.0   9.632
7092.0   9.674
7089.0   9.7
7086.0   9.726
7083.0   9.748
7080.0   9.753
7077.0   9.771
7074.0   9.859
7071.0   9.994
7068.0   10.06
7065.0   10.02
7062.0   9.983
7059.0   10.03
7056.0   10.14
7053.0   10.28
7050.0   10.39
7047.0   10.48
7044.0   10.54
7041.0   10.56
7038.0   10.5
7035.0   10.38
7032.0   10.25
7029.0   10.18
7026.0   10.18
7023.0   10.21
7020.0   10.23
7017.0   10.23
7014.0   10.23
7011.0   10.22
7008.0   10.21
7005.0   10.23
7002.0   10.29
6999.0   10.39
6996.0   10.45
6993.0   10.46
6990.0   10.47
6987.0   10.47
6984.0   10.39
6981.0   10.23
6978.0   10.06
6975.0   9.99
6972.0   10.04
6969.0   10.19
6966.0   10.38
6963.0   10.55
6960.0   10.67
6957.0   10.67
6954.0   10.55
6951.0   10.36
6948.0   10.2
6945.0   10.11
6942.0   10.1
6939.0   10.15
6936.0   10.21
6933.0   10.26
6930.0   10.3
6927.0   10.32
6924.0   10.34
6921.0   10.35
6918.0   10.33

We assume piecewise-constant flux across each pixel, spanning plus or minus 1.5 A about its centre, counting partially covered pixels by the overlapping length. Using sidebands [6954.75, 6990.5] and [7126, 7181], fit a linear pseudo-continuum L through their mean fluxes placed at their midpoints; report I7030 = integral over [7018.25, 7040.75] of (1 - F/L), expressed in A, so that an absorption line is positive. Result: -0.7 A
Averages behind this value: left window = 10.3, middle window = 10.3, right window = 9.2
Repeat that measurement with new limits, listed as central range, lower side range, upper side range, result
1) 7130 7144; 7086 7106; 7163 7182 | 0.6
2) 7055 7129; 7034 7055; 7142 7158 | 1.0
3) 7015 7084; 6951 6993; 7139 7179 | -2.0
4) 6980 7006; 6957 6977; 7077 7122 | -0.5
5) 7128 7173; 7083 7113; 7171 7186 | 1.8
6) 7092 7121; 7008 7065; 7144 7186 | 0.5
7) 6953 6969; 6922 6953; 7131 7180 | -0.6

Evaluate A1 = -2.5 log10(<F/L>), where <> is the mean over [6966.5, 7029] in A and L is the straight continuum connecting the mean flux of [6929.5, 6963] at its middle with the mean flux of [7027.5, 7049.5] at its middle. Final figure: 0.01 mag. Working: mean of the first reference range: 10.3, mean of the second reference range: 10.4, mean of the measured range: 10.3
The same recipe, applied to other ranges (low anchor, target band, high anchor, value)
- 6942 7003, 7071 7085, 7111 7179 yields -0.014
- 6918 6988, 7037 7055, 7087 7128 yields -0.065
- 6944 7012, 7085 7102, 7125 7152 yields -0.019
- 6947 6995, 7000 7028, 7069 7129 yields -0.013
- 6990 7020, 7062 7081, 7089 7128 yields -0.013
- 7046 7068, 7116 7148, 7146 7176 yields 0.030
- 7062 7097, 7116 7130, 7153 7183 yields 0.022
